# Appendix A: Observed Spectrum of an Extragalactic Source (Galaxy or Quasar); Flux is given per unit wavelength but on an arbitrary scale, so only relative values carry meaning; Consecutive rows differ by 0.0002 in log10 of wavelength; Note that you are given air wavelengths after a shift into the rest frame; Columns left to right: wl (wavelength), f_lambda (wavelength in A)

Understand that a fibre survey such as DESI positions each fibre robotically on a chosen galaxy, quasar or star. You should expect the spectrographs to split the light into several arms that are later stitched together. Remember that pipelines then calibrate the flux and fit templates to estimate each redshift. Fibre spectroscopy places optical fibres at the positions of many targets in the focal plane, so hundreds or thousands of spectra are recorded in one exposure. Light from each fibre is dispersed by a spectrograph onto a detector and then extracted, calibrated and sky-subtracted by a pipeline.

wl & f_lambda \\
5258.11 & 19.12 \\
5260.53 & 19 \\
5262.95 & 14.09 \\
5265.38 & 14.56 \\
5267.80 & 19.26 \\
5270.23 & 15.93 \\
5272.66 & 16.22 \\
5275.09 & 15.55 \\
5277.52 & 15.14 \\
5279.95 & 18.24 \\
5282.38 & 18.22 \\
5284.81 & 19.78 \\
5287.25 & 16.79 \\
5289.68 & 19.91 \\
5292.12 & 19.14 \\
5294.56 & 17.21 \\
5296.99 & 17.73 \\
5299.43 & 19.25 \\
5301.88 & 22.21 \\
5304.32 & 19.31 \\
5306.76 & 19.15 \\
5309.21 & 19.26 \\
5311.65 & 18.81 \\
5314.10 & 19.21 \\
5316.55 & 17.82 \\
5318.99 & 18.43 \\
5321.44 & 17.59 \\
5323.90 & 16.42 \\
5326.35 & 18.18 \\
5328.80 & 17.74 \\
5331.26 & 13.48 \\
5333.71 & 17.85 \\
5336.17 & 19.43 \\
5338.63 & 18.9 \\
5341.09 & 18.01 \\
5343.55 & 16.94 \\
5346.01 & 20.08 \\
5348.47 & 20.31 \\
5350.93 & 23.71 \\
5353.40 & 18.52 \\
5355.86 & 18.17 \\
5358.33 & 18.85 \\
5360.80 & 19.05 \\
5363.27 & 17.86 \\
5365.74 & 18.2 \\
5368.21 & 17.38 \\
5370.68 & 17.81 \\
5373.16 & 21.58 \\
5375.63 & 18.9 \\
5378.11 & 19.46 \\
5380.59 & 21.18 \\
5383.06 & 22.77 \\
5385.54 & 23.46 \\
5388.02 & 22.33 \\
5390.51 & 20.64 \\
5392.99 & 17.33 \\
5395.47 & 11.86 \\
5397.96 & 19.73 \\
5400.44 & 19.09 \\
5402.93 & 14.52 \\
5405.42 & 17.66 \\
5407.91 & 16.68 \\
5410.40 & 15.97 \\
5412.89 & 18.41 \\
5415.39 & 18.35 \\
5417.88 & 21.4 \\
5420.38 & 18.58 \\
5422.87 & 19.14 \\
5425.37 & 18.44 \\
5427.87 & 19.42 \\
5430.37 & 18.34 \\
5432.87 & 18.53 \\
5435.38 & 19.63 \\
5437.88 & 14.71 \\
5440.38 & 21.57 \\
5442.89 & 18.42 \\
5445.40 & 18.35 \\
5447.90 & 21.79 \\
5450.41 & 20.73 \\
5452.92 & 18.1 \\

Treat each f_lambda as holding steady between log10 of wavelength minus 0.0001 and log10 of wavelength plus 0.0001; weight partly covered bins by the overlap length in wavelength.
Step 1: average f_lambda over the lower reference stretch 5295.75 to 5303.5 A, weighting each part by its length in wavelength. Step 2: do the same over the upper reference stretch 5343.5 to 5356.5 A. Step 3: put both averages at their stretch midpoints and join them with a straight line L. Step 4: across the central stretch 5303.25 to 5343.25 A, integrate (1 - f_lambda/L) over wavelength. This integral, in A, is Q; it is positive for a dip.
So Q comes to 3.5 A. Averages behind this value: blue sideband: 19.7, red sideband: 19.9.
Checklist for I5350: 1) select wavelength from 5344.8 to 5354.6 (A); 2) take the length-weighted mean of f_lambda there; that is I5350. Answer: 20.7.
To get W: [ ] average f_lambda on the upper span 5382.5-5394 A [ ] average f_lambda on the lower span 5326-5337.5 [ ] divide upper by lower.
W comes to 1.23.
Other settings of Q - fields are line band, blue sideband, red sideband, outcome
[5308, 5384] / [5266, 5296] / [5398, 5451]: -3.12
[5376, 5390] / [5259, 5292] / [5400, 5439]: -2.95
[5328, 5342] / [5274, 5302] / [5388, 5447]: 0.47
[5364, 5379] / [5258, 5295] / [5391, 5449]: -0.78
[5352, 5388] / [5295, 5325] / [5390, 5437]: -2.58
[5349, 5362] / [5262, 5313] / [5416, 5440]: -0.96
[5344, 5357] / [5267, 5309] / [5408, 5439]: -1.22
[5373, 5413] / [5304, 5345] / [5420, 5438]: -1.05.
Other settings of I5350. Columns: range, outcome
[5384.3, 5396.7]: 19.1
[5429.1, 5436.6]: 18.8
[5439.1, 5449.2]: 20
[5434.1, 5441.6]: 18.6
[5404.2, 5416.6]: 17.4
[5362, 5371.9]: 17.8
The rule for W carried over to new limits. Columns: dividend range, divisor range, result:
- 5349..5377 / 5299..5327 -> 1.02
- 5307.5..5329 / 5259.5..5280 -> 1.12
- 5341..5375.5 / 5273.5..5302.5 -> 1.05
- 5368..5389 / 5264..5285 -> 1.23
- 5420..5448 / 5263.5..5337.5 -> 1.05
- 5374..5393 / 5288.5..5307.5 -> 1.09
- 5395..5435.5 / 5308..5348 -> 1.00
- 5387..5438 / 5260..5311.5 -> 1.02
